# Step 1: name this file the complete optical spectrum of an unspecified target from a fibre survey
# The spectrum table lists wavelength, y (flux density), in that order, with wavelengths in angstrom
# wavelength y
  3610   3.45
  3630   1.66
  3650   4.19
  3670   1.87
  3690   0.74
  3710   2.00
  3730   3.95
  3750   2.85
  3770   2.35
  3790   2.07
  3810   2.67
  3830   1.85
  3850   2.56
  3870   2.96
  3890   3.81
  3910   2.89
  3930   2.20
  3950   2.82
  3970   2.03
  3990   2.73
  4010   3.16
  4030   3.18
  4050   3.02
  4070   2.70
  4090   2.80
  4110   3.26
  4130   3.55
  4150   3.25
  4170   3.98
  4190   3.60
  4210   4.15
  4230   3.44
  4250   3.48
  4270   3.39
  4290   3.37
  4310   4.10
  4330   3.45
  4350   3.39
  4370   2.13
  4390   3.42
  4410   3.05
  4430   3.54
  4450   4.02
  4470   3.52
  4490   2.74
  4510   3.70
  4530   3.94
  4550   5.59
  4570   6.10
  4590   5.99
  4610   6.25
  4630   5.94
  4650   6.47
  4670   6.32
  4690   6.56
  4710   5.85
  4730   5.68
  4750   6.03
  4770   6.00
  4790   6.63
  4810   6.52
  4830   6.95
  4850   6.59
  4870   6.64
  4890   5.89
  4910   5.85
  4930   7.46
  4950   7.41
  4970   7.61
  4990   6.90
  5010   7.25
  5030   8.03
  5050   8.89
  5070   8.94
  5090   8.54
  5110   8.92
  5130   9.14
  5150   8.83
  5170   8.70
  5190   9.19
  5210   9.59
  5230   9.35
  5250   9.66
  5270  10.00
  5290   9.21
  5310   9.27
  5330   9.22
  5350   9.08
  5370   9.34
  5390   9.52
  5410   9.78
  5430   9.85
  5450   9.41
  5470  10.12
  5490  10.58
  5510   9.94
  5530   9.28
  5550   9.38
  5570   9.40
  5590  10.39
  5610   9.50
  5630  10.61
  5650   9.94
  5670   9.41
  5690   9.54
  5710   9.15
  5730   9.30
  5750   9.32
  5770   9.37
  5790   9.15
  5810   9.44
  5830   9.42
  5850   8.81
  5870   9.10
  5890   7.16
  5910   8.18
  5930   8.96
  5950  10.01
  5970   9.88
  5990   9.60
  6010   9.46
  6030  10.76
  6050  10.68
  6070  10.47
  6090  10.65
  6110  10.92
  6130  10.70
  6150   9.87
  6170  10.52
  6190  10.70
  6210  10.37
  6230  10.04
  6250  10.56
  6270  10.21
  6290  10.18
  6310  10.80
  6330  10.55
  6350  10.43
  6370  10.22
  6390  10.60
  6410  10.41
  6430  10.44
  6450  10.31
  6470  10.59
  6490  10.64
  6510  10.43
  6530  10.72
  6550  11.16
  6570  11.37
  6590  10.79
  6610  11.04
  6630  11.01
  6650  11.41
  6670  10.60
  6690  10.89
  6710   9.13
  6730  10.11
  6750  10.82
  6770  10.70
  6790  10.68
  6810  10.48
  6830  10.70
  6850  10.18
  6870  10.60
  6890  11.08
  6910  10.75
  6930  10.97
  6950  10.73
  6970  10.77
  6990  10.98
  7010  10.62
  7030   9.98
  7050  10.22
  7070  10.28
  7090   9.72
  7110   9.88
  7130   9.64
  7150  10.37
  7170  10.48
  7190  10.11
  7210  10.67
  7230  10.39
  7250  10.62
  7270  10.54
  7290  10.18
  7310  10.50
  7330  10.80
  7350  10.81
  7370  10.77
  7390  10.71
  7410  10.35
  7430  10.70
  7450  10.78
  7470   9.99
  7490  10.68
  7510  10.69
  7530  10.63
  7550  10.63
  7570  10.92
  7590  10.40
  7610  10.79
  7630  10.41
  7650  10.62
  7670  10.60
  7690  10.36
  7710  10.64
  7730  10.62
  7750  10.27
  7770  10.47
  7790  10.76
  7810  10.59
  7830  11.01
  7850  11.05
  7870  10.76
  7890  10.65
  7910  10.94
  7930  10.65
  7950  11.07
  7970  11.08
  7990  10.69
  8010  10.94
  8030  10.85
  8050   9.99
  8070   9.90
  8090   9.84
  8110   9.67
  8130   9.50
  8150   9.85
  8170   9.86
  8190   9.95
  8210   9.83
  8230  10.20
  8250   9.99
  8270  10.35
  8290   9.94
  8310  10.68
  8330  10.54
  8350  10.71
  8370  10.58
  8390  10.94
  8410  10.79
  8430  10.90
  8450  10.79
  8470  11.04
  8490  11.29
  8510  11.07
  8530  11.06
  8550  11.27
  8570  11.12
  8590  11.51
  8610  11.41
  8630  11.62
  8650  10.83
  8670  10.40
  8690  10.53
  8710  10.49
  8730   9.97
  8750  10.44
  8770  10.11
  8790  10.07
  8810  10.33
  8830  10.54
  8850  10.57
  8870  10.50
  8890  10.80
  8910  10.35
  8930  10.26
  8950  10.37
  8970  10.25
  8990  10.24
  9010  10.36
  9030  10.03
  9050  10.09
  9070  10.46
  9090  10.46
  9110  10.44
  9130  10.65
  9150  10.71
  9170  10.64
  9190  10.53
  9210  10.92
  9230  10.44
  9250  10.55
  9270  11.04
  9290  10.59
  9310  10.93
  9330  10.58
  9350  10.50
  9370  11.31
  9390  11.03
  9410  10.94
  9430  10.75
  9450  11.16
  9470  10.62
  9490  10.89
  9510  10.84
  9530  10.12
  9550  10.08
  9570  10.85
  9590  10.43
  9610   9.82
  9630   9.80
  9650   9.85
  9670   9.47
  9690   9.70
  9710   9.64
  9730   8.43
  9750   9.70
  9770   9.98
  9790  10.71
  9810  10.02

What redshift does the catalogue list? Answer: 0.139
